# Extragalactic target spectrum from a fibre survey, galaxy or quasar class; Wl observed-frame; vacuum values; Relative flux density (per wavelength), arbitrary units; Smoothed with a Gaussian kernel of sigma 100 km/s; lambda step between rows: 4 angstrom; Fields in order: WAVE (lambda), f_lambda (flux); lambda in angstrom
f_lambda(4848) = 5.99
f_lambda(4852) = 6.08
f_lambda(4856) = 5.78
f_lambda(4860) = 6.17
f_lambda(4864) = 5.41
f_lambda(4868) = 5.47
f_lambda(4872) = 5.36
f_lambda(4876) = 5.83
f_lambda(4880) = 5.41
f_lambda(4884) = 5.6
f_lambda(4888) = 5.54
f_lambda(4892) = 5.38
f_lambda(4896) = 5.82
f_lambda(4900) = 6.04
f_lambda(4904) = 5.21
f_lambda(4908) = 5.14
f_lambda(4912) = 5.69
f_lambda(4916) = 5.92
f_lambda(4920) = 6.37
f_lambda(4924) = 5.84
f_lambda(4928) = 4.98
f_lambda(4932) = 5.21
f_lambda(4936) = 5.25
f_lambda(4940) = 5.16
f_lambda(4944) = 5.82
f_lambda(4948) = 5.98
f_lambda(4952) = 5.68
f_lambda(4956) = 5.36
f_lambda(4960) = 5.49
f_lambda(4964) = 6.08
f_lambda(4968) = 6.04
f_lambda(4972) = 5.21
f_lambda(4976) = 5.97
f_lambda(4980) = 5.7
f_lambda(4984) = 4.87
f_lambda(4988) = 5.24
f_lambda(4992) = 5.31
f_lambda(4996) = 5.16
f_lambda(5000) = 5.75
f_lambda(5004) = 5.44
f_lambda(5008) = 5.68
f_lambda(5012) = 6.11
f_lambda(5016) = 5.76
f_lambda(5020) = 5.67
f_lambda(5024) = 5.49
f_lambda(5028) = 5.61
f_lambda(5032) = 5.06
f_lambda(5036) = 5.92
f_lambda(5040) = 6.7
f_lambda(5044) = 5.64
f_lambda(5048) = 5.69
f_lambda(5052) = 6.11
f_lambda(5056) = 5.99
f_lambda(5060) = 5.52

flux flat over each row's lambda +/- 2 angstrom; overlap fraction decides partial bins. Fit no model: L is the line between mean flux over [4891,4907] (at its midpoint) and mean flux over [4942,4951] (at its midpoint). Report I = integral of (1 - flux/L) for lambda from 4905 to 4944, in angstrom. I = 1.6 angstrom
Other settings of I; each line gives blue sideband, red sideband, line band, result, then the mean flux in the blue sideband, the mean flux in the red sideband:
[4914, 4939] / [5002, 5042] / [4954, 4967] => -0.08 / 5.58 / 5.74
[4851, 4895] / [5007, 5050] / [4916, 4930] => -0.21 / 5.63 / 5.76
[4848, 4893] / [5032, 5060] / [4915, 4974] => 1.46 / 5.66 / 5.91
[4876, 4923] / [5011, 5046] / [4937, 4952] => 0.17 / 5.66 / 5.76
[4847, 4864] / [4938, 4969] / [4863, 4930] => 2.77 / 5.94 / 5.69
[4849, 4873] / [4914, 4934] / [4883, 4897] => 0.34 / 5.74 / 5.66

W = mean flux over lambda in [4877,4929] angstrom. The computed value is 5.63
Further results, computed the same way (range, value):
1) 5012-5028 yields 5.7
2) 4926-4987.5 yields 5.51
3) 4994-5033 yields 5.59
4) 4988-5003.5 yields 5.39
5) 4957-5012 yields 5.55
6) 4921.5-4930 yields 5.47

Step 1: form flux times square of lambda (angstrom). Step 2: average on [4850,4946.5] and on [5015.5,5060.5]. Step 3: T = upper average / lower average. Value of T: 1.09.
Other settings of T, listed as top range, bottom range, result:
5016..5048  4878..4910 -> 1.10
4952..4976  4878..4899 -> 1.05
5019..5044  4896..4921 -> 1.06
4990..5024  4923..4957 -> 1.05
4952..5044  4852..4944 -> 1.05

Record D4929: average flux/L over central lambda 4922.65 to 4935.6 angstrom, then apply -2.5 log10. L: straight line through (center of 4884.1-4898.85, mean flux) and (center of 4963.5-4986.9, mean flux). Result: 0.059 mag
